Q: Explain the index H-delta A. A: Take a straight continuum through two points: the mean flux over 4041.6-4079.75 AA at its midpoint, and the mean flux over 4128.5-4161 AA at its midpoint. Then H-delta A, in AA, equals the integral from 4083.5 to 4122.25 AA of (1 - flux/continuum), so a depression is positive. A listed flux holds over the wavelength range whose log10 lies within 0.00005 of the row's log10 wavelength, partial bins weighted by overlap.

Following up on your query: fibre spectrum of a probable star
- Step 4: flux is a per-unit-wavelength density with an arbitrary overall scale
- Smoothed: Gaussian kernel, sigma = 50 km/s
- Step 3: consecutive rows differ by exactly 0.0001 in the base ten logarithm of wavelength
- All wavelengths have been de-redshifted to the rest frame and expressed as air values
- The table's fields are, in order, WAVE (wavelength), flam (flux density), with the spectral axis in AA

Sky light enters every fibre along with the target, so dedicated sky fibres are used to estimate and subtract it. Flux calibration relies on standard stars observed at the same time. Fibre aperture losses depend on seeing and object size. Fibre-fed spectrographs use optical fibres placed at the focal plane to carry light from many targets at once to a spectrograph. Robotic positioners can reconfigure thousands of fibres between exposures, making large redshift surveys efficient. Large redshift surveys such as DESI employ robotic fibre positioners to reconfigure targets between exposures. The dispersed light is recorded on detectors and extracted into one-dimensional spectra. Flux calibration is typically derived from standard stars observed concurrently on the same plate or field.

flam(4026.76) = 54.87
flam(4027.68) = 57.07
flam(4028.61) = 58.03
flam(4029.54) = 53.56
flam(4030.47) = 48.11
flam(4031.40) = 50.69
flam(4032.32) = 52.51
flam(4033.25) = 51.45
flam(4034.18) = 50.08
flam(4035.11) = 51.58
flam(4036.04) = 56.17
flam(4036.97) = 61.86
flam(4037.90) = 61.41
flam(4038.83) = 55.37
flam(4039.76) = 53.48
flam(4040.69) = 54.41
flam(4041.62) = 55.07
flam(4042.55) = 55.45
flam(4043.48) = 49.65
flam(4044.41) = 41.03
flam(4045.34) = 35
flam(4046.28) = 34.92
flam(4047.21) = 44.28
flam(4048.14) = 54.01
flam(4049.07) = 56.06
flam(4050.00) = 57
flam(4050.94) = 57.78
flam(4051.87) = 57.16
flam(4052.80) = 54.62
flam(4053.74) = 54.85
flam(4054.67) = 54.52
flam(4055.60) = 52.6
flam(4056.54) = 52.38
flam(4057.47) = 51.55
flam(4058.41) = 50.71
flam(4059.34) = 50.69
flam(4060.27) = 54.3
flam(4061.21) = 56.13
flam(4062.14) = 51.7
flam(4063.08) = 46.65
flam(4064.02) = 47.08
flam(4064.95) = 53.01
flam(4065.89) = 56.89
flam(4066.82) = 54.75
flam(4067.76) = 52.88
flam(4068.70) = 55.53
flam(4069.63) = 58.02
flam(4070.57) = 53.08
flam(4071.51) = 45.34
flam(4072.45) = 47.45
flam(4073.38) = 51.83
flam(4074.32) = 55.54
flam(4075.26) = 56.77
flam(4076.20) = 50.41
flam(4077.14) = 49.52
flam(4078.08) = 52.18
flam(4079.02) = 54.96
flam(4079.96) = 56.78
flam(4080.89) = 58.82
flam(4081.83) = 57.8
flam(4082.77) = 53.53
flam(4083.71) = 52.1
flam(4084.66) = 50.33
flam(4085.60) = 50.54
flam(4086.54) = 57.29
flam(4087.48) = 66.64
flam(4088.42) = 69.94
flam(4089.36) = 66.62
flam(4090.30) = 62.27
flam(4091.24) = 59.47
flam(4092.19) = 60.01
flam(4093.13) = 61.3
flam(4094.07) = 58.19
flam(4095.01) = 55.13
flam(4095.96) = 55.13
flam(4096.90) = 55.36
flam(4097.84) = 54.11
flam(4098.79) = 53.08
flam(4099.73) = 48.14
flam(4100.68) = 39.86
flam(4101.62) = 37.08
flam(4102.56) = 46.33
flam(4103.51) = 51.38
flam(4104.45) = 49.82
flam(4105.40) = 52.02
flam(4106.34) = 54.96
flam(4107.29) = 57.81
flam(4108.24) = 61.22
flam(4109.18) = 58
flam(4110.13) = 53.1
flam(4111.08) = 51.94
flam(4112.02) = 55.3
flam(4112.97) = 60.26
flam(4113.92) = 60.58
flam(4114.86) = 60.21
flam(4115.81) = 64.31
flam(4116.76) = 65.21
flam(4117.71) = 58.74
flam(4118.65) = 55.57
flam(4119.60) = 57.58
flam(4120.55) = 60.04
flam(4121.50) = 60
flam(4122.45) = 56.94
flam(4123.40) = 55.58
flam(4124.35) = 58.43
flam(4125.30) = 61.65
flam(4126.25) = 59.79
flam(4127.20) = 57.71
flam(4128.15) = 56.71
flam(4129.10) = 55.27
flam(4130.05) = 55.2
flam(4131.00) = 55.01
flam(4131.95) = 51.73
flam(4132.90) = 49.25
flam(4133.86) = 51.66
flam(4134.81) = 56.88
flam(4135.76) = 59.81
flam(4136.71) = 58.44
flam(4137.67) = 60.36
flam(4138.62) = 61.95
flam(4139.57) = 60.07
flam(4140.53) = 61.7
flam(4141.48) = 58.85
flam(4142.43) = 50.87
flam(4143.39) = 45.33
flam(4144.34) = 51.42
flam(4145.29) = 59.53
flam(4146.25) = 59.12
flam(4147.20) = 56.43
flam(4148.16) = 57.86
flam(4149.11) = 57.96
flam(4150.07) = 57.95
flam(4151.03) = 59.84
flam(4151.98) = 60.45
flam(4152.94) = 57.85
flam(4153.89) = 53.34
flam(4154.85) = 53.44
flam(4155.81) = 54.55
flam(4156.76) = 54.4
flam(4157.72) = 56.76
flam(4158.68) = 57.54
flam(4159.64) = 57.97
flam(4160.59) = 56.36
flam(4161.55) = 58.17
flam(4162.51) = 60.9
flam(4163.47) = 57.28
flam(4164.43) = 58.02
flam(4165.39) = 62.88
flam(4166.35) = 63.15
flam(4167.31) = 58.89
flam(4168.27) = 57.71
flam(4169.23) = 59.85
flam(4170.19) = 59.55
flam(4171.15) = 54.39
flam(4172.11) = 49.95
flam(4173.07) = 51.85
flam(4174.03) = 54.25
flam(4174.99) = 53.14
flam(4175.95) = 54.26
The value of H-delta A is -1.6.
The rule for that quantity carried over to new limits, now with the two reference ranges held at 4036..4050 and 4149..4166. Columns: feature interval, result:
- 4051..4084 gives -0.4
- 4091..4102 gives 0.2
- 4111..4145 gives -0.8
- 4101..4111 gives 0.5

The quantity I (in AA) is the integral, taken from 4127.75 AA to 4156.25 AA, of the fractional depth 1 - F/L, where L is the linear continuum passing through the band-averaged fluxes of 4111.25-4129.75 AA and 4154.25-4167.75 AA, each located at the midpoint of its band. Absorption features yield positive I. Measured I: 1.0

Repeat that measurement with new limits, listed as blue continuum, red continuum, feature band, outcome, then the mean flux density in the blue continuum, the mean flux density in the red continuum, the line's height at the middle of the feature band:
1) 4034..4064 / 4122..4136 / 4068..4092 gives -0.9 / 52.2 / 56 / 53.7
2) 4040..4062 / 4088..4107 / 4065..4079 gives 0.0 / 51.5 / 54.5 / 52.9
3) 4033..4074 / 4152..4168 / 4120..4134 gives -0.1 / 52.3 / 57.7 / 56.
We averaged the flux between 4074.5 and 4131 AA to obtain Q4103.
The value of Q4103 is 56.2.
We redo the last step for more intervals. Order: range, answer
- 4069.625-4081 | 52.8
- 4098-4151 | 55.9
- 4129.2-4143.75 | 55.9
